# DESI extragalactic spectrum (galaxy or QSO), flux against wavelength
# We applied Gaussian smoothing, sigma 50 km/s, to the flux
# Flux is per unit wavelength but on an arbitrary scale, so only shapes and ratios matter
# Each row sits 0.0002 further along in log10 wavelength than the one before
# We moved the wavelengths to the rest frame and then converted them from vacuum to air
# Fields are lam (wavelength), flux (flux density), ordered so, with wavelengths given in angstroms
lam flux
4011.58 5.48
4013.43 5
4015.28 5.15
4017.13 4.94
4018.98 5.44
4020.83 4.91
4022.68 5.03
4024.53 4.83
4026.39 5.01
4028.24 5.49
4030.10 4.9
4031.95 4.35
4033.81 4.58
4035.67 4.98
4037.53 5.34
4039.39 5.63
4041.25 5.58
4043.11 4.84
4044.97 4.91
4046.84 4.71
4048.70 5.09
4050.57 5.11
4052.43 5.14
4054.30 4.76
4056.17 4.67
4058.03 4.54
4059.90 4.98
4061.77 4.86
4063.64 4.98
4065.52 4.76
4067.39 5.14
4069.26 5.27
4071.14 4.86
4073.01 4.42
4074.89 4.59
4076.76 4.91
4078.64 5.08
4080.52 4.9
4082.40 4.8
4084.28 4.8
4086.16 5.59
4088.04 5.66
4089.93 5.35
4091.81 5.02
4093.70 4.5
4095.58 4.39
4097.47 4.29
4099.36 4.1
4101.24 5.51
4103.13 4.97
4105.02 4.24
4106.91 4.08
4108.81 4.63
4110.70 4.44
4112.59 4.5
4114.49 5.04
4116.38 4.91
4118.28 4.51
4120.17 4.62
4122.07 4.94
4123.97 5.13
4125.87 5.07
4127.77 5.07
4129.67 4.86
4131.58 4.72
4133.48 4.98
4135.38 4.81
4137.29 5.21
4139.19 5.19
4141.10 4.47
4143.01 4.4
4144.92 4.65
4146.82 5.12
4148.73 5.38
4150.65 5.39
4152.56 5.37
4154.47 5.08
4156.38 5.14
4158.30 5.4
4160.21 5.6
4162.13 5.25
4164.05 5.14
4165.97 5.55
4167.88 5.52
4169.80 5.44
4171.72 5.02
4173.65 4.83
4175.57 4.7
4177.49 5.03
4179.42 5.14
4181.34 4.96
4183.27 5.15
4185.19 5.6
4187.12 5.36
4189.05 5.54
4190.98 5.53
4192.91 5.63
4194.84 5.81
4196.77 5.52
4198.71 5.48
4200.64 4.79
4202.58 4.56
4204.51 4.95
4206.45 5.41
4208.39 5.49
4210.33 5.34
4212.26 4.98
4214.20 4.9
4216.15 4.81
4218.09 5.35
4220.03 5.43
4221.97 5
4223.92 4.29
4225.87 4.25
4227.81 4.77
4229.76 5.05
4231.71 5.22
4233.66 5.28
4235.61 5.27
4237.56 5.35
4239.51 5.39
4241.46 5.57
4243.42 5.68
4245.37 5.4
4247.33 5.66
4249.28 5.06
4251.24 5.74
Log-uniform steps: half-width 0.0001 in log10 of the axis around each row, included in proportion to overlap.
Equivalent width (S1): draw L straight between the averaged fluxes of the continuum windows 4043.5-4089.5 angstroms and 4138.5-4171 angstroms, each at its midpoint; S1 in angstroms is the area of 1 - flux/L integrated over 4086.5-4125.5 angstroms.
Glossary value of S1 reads 2.2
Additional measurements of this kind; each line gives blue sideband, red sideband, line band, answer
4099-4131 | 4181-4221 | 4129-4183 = -0.9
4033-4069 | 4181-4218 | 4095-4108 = 1.4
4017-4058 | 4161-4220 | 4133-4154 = 0.7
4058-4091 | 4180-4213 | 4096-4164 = 3.2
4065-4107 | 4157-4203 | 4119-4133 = 0.3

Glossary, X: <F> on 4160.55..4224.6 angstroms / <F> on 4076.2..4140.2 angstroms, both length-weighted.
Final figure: 1.1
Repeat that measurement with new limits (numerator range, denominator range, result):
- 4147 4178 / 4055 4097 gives 1.07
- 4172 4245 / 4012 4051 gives 1.03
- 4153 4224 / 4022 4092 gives 1.05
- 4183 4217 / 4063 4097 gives 1.07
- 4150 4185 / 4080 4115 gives 1.09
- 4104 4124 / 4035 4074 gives 0.93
